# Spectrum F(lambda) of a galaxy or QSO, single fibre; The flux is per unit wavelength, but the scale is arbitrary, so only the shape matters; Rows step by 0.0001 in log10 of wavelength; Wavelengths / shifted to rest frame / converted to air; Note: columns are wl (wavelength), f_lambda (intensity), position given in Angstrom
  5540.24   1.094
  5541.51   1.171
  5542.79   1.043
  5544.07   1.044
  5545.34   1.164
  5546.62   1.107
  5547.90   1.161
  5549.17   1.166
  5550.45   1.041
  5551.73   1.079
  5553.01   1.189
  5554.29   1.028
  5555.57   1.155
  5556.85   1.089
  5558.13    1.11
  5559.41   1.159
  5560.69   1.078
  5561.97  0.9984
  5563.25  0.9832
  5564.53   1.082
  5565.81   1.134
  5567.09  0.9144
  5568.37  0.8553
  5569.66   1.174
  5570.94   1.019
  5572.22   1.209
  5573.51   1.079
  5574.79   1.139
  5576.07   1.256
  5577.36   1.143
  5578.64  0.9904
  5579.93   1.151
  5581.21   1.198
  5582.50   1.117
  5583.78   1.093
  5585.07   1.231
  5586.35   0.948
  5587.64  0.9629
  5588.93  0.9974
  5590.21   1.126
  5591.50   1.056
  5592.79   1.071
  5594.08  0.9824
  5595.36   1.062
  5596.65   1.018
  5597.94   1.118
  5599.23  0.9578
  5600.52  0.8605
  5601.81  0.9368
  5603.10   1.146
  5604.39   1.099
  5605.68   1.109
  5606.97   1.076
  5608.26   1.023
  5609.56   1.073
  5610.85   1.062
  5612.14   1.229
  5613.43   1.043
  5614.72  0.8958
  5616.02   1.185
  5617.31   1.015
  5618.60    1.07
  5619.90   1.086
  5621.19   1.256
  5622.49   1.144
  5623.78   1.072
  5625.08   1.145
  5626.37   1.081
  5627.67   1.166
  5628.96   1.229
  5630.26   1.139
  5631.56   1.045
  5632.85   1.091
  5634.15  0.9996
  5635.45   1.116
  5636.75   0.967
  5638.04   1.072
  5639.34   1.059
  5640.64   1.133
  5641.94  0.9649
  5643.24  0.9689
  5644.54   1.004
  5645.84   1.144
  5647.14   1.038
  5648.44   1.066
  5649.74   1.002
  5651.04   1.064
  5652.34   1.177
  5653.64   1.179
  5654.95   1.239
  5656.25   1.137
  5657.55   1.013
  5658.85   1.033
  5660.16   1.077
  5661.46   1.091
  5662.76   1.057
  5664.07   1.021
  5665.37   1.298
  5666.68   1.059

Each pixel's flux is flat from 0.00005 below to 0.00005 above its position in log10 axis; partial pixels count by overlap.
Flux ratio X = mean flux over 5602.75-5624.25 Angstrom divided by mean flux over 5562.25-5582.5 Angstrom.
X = 1.0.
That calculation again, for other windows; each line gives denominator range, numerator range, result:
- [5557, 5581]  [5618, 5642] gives 1.01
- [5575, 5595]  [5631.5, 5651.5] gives 0.96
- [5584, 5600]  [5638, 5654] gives 1.02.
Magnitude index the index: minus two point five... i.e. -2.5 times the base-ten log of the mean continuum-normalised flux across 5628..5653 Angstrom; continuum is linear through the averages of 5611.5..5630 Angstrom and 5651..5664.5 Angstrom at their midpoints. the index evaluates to 0.04 mag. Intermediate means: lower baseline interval 1.12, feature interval 1.07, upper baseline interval 1.1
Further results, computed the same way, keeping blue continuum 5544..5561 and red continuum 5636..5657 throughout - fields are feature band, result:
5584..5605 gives 0.06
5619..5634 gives -0.04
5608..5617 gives 0.02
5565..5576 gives 0.03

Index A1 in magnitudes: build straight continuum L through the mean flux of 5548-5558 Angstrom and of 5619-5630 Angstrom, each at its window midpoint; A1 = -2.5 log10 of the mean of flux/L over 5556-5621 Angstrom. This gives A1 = 0.057 mag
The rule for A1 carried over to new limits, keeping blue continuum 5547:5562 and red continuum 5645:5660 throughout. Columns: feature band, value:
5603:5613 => 0.00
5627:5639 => 0.01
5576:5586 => -0.03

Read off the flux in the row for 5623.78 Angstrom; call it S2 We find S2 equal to 1.072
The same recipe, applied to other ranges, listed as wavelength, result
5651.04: 1.064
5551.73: 1.079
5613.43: 1.043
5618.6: 1.07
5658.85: 1.033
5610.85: 1.062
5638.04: 1.072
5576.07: 1.256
